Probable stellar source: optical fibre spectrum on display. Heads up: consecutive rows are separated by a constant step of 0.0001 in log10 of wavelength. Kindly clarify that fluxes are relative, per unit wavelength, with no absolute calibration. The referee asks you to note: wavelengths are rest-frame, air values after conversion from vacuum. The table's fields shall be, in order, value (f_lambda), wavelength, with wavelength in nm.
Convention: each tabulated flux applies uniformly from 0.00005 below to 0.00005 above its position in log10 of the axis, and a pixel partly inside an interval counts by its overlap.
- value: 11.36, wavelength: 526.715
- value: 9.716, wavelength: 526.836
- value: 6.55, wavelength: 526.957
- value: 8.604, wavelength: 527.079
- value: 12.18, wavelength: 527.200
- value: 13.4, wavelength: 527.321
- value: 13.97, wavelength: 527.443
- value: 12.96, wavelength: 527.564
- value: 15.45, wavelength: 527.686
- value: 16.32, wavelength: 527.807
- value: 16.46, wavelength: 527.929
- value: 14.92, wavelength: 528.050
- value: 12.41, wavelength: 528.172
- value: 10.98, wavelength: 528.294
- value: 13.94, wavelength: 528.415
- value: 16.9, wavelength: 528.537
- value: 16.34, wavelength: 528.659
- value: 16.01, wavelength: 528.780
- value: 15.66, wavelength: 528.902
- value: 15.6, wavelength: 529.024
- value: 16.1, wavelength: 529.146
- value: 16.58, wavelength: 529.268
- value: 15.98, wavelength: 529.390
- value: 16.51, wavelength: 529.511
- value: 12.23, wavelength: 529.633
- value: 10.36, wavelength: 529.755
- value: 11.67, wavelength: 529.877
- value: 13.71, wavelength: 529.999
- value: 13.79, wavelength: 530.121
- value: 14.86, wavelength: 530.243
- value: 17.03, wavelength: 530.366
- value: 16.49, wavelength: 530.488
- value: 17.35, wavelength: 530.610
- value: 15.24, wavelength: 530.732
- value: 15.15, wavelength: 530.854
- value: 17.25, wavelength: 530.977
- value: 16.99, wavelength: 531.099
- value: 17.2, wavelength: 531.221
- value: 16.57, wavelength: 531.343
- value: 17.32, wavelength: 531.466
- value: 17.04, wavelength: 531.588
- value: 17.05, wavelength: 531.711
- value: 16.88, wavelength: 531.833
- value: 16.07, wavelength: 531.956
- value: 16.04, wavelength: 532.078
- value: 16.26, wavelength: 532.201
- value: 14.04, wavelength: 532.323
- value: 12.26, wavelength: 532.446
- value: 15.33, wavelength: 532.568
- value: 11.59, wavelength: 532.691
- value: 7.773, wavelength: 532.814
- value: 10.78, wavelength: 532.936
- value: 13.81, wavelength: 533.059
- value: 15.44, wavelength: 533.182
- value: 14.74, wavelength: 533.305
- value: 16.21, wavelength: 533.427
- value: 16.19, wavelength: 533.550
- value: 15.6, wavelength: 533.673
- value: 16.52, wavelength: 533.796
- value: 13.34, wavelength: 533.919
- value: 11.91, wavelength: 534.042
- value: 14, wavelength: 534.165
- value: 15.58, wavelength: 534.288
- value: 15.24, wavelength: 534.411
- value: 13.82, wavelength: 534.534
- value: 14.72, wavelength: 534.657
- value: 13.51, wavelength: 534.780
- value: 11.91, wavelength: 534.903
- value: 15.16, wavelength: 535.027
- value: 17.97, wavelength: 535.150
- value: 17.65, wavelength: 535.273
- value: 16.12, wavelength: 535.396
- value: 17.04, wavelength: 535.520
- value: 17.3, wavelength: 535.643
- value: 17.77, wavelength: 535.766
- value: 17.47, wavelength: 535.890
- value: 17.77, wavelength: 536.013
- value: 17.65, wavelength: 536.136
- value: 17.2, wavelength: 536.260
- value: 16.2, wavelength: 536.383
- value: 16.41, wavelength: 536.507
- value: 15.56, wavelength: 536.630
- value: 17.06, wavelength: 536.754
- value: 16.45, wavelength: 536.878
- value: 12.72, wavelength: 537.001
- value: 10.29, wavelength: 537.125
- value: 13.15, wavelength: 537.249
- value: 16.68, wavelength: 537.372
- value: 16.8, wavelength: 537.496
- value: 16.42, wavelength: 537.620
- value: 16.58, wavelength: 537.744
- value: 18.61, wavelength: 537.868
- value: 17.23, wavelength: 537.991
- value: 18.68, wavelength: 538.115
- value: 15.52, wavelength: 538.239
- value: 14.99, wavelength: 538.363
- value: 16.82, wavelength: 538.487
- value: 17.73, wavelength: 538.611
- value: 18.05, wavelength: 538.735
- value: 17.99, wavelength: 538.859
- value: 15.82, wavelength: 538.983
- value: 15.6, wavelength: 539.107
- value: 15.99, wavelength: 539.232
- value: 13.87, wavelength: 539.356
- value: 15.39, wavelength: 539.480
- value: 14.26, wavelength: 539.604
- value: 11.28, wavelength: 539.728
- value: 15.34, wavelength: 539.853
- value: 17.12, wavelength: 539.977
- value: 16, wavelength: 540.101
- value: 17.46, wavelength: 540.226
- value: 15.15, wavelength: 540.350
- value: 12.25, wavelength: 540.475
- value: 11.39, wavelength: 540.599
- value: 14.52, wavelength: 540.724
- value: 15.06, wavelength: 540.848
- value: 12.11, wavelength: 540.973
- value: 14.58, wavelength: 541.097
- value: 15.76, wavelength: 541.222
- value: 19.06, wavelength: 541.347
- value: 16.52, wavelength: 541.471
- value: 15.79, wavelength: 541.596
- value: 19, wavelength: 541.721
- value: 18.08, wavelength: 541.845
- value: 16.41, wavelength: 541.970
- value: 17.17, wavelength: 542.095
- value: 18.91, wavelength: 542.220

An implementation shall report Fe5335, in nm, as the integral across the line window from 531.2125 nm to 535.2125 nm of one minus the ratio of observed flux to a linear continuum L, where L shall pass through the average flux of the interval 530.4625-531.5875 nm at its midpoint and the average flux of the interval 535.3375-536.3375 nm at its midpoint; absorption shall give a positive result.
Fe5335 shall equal 0.51 nm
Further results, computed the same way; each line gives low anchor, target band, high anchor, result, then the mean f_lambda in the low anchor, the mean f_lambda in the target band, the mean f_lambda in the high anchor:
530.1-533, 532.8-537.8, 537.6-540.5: 0.12 nm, 15.3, 15.3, 16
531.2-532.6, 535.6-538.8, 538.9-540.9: -0.26 nm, 16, 16.4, 14.8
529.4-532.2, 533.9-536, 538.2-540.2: 0.04 nm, 15.6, 15.4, 15.8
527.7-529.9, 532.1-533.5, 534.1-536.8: 0.18 nm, 14.8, 13.6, 16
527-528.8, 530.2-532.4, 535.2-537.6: -0.23 nm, 13.9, 16.4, 16.2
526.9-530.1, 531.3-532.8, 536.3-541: -0.08 nm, 13.9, 15.3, 15.5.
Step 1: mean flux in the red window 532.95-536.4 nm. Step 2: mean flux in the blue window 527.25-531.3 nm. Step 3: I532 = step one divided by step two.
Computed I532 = 1.0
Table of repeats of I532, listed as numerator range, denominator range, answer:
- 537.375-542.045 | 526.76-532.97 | 1.10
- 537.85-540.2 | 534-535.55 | 1.08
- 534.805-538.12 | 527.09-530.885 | 1.11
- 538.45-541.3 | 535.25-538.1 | 0.93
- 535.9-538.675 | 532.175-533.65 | 1.19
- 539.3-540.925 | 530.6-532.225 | 0.88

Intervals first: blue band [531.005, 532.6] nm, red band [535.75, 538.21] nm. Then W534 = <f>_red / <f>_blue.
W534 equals 1.0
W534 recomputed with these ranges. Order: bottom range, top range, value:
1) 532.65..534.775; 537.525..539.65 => 1.18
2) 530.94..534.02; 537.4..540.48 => 1.07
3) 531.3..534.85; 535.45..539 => 1.12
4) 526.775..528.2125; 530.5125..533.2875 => 1.19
